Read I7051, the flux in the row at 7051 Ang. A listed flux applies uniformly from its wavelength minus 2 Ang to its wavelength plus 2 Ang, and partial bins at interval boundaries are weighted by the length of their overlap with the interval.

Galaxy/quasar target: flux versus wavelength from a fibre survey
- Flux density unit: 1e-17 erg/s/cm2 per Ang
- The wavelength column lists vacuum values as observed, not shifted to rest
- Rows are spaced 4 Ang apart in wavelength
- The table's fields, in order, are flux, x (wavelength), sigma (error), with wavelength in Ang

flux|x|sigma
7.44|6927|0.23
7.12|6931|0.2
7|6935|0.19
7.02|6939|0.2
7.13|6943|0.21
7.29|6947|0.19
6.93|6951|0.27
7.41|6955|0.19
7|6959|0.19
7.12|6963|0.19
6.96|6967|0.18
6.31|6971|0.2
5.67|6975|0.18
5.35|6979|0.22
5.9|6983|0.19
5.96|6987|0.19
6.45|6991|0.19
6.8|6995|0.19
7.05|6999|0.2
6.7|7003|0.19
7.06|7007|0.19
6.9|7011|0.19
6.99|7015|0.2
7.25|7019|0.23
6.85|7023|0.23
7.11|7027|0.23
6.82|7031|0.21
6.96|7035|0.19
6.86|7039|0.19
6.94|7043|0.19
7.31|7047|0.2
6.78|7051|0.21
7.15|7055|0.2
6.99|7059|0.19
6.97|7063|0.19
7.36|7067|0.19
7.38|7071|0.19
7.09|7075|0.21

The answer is 6.78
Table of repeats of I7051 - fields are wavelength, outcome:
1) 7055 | 7.15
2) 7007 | 7.06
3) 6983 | 5.9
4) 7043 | 6.94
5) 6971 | 6.31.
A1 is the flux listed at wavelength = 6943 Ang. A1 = 7.13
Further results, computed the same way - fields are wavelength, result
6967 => 6.96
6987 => 5.96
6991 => 6.45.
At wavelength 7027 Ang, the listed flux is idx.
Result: 7.11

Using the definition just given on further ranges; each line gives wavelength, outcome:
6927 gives 7.44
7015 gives 6.99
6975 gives 5.67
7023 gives 6.85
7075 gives 7.09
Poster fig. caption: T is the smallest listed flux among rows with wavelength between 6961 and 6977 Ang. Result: 5.67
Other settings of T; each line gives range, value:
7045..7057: 6.78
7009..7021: 6.9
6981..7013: 5.9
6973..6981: 5.35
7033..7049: 6.86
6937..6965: 6.93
